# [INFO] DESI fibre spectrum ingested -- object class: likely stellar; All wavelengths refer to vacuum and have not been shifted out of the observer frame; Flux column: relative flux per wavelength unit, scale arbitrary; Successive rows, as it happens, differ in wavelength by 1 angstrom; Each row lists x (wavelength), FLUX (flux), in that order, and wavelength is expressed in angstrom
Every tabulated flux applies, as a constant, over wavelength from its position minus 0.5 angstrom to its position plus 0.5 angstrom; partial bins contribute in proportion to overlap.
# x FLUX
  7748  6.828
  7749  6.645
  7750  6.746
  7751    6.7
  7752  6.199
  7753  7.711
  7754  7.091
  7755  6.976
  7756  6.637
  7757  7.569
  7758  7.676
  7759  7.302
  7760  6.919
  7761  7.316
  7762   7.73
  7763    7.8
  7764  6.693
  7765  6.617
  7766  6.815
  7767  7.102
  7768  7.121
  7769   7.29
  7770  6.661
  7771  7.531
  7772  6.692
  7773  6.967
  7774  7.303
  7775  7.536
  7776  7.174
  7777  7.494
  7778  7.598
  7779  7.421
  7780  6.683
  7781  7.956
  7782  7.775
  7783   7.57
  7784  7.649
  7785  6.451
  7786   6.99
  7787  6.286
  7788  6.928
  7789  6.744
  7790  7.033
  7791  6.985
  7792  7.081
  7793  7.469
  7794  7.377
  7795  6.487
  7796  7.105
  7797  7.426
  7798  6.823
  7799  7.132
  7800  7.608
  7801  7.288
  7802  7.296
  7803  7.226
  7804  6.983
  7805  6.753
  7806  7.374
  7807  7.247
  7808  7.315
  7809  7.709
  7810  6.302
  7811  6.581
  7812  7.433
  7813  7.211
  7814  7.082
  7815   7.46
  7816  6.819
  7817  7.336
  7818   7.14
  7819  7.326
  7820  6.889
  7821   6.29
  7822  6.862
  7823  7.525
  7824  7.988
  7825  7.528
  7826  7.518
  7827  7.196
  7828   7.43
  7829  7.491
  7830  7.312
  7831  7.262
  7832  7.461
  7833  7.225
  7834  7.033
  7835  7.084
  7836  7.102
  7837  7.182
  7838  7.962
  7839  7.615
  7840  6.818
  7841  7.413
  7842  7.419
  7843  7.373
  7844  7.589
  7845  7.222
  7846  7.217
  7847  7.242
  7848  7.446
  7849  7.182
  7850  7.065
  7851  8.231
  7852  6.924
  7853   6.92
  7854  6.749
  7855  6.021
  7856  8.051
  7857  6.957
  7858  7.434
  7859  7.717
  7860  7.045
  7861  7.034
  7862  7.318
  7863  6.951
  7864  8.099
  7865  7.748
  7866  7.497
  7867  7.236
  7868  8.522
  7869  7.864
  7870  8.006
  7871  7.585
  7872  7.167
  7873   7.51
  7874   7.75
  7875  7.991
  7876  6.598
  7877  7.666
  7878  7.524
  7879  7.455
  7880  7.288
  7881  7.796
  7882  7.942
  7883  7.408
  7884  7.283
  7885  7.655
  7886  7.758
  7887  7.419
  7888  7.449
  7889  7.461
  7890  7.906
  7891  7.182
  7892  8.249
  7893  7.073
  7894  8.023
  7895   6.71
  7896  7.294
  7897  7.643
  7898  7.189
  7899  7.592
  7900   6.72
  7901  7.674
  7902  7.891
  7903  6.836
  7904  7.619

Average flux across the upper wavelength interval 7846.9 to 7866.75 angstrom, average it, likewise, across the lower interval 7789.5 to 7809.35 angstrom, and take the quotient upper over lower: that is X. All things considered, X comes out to 1.01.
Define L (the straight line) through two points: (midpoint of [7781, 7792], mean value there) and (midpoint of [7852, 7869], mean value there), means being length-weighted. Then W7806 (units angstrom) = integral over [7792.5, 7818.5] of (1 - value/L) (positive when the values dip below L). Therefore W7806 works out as 0.0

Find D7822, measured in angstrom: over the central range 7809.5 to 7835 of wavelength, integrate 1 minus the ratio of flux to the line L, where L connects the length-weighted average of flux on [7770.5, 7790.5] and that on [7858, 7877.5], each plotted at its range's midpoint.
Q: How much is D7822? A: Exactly 0.6 angstrom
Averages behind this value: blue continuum 7.19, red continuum 7.54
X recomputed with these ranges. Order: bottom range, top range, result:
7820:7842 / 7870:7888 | 1.03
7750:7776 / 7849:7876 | 1.04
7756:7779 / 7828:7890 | 1.03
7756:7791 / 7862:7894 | 1.06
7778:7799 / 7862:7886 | 1.06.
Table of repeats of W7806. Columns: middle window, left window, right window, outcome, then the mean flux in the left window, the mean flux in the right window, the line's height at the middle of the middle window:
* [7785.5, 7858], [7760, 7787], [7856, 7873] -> 1.9 angstrom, 7.21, 7.53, 7.38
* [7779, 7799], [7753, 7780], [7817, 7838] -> 0.3 angstrom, 7.19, 7.26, 7.22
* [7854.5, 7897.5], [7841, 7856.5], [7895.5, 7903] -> -1.0 angstrom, 7.25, 7.39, 7.32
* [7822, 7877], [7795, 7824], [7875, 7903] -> -0.6 angstrom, 7.13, 7.47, 7.3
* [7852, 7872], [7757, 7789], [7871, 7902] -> 0.1 angstrom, 7.19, 7.49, 7.42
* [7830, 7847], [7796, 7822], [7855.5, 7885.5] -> 0.0 angstrom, 7.12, 7.54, 7.32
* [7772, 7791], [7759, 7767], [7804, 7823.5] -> -0.2 angstrom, 7.14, 7.08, 7.12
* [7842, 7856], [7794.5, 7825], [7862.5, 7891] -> 0.4 angstrom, 7.14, 7.58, 7.4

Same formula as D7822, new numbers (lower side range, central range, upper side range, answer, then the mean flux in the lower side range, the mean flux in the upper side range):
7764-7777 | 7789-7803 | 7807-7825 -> -0.07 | 7.07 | 7.15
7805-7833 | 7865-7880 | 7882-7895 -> -0.24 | 7.22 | 7.55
